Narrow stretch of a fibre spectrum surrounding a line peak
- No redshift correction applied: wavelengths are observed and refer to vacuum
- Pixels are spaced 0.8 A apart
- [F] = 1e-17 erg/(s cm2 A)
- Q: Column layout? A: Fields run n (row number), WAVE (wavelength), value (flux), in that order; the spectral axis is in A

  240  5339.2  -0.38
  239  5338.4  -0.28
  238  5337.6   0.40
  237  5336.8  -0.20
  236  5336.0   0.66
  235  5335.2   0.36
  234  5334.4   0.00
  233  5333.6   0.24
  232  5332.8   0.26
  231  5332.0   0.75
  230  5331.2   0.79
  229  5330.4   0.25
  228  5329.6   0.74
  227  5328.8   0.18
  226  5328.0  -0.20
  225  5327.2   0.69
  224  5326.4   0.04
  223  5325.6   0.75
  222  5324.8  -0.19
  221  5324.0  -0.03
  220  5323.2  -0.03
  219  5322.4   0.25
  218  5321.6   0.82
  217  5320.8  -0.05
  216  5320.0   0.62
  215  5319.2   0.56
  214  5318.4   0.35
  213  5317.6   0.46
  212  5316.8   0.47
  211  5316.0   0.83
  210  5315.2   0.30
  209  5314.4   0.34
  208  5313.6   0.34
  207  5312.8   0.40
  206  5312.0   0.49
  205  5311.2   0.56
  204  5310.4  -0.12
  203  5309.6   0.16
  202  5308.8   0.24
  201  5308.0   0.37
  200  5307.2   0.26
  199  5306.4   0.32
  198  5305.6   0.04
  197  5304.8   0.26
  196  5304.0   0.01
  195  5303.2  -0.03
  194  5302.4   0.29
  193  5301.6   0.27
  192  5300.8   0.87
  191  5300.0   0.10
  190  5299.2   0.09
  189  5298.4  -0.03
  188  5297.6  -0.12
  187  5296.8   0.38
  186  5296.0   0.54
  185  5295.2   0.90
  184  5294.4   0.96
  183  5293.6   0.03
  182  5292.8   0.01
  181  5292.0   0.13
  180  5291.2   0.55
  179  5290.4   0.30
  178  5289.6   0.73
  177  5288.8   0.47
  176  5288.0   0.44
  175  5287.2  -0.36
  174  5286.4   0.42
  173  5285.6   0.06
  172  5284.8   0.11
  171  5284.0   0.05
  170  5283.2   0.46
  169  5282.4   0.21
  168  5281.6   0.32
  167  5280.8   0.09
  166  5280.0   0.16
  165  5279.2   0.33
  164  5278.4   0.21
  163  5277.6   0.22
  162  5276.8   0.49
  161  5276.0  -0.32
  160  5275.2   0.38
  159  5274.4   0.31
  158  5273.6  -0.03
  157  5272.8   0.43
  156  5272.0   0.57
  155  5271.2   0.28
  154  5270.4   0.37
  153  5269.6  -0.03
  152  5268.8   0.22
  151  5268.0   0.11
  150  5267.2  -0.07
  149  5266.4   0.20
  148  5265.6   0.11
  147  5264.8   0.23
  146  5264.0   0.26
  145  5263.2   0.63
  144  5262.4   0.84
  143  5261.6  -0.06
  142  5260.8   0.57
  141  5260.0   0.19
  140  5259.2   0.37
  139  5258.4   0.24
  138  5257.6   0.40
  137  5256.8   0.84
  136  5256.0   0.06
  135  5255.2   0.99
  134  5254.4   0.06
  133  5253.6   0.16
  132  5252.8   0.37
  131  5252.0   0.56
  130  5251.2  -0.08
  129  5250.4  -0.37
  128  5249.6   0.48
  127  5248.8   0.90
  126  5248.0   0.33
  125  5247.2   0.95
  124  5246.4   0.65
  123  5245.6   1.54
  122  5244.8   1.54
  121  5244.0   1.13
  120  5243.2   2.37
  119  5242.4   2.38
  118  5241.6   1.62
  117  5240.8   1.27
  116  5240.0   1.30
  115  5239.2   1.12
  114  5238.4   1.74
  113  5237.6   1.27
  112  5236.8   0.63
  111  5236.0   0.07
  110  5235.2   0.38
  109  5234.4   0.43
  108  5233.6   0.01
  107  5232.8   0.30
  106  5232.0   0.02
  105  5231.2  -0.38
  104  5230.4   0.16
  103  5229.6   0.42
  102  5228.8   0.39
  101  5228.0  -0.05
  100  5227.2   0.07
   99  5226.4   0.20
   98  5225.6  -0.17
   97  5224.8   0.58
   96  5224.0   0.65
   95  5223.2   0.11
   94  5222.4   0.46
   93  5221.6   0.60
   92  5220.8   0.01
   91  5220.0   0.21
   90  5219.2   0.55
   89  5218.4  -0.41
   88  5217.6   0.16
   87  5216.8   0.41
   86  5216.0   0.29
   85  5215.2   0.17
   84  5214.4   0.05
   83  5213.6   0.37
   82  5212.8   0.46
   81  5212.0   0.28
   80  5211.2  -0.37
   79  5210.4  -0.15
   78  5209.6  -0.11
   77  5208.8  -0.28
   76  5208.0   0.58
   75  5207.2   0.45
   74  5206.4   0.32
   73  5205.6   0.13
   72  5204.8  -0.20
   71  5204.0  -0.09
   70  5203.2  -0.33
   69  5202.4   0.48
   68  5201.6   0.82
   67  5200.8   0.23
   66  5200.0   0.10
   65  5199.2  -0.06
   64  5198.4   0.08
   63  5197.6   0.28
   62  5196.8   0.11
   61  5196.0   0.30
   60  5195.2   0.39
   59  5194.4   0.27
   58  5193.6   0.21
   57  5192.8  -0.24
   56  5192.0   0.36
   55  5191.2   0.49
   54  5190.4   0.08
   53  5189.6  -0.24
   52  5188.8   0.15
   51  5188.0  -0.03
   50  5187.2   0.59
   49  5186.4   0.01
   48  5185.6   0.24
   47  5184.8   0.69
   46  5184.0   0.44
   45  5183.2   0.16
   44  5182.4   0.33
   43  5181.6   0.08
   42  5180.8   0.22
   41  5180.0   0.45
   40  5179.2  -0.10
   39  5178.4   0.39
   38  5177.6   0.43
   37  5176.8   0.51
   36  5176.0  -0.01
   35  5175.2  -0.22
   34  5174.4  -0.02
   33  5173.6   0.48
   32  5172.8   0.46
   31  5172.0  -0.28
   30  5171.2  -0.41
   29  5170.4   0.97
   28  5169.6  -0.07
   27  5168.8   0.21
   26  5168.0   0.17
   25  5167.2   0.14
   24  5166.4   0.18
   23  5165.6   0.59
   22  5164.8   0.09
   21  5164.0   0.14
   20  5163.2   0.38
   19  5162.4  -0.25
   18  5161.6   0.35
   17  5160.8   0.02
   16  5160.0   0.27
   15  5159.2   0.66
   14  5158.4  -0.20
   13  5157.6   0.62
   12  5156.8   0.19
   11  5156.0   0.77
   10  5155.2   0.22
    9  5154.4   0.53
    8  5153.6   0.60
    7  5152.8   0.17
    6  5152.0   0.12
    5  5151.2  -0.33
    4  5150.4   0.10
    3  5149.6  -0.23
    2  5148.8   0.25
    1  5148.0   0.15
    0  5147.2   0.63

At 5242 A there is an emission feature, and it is [O II]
